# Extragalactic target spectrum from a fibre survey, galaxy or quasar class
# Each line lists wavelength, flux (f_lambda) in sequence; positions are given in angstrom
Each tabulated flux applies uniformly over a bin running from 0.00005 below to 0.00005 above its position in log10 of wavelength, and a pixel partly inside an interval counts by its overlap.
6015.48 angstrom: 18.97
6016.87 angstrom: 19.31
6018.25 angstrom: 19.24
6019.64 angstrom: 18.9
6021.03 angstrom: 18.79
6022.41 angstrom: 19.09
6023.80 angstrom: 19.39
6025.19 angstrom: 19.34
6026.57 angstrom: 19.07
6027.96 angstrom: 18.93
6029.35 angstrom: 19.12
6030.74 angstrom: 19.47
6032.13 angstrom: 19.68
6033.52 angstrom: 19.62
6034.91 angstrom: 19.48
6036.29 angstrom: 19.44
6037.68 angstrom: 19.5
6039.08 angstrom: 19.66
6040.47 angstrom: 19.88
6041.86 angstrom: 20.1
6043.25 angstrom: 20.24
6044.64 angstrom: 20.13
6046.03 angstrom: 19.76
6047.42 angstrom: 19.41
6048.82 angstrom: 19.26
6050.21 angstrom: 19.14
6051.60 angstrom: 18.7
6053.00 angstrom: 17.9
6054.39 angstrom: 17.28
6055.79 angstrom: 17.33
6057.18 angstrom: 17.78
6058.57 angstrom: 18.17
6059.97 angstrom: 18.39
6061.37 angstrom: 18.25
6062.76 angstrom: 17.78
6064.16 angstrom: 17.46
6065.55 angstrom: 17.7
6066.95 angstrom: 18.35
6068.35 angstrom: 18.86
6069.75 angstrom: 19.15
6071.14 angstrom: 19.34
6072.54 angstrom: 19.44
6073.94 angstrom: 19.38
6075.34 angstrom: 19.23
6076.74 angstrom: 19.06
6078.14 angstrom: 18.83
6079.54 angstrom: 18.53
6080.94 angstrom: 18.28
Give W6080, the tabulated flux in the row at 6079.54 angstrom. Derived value 18.53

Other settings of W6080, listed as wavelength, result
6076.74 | 19.06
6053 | 17.9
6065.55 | 17.7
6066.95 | 18.35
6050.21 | 19.14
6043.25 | 20.24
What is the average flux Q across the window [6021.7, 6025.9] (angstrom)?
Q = 19.3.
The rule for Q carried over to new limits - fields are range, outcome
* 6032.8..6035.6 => 19.6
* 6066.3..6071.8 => 18.9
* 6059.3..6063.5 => 18.1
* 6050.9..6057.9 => 17.8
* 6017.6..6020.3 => 19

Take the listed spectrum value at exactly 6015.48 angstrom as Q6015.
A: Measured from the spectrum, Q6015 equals 18.97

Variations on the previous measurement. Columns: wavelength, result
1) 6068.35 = 18.86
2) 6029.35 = 19.12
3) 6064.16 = 17.46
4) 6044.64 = 20.13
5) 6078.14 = 18.83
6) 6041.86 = 20.1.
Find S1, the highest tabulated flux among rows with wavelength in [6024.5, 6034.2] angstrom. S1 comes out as 19.68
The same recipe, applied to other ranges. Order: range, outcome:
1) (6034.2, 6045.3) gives 20.24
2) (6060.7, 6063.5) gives 18.25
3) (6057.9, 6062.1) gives 18.39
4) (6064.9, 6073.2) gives 19.44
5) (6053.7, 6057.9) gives 17.78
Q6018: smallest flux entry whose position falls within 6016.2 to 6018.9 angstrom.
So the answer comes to 19.24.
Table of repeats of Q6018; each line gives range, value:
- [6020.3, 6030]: 18.79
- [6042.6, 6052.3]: 18.7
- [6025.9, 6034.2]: 18.93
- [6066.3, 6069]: 18.35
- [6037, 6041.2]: 19.5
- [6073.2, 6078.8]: 18.83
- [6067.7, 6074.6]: 18.86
